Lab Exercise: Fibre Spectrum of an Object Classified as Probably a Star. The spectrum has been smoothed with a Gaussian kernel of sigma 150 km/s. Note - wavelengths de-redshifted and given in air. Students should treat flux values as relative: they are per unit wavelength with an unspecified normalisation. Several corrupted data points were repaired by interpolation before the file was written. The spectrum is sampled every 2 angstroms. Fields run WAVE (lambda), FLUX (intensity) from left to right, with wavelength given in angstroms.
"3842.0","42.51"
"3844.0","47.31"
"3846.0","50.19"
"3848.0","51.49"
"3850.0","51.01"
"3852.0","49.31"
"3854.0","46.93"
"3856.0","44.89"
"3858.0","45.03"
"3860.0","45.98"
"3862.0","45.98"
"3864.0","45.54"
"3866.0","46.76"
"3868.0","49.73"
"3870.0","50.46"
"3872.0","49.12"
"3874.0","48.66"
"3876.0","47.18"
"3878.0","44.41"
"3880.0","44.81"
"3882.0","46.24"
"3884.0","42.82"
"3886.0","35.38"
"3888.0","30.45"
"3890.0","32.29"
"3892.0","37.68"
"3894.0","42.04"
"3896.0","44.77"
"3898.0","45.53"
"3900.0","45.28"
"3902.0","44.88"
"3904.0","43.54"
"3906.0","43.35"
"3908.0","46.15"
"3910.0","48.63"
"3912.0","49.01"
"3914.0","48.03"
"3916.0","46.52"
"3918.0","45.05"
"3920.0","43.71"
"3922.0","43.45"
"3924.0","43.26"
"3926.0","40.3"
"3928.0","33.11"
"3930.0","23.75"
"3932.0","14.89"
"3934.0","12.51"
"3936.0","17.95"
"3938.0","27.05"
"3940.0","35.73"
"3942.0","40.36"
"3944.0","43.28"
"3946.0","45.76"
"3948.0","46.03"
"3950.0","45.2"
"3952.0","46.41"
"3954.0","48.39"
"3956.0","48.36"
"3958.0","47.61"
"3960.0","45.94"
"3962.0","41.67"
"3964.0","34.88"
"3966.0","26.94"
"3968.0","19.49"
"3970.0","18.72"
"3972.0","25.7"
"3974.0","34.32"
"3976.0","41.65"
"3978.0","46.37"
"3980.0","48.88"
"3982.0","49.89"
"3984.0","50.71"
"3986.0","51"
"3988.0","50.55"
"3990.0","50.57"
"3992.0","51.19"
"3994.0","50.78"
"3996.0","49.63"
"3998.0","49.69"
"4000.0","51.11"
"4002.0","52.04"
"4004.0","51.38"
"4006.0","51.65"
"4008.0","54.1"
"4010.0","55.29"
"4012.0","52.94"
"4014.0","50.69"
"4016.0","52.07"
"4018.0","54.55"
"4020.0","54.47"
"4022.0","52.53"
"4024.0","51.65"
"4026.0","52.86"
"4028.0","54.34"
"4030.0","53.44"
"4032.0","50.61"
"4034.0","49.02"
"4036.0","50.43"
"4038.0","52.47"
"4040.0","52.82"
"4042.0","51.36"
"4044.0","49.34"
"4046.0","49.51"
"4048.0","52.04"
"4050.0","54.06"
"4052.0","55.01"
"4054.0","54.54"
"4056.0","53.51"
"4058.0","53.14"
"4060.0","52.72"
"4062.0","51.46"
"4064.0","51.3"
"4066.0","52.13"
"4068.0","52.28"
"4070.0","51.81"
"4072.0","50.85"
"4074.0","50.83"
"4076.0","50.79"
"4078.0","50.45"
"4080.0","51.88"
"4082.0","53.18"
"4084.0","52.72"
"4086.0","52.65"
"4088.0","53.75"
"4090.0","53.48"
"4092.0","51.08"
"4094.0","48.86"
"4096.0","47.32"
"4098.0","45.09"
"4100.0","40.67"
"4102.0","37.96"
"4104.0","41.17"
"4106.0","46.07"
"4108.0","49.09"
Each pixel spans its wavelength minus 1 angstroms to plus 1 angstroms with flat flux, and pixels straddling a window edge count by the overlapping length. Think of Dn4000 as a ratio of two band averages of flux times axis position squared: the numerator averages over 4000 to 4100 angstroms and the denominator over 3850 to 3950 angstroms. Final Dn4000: 1.3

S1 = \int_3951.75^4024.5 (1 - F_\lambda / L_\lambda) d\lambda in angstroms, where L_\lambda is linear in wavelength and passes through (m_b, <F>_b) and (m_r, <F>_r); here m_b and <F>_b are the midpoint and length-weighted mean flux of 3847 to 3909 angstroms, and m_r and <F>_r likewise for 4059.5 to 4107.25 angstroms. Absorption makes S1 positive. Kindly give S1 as 1.7 angstroms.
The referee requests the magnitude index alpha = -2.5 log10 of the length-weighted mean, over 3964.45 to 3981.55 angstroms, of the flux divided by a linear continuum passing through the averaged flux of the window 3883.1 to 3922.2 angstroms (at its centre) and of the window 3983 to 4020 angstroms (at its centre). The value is 0.42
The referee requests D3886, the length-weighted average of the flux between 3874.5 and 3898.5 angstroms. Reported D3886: 41.2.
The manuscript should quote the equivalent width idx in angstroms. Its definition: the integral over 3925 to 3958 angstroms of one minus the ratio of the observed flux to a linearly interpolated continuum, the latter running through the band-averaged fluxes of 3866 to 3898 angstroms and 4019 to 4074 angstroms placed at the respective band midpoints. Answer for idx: 7.6 angstroms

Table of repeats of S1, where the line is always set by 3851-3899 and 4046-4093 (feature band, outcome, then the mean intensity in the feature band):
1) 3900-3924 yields 0.1 angstroms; 45.5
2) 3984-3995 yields -0.4 angstroms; 50.8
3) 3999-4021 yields -1.3 angstroms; 52.8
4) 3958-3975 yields 5.7 angstroms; 31.9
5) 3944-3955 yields 0.3 angstroms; 46.1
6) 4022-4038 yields -0.4 angstroms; 51.9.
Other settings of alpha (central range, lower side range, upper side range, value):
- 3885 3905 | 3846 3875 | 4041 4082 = 0.21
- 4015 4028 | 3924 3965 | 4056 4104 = -0.19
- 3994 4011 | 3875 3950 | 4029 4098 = -0.11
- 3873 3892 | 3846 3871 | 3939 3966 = 0.14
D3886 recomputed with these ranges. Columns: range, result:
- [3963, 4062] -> 48.5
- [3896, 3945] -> 38.7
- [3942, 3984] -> 40.5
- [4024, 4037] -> 51.8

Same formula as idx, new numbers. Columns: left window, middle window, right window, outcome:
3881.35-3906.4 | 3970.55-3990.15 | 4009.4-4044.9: 1.7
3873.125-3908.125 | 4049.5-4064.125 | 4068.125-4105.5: -1.6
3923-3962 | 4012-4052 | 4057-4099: -4.8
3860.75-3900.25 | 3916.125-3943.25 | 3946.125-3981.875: 5.5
